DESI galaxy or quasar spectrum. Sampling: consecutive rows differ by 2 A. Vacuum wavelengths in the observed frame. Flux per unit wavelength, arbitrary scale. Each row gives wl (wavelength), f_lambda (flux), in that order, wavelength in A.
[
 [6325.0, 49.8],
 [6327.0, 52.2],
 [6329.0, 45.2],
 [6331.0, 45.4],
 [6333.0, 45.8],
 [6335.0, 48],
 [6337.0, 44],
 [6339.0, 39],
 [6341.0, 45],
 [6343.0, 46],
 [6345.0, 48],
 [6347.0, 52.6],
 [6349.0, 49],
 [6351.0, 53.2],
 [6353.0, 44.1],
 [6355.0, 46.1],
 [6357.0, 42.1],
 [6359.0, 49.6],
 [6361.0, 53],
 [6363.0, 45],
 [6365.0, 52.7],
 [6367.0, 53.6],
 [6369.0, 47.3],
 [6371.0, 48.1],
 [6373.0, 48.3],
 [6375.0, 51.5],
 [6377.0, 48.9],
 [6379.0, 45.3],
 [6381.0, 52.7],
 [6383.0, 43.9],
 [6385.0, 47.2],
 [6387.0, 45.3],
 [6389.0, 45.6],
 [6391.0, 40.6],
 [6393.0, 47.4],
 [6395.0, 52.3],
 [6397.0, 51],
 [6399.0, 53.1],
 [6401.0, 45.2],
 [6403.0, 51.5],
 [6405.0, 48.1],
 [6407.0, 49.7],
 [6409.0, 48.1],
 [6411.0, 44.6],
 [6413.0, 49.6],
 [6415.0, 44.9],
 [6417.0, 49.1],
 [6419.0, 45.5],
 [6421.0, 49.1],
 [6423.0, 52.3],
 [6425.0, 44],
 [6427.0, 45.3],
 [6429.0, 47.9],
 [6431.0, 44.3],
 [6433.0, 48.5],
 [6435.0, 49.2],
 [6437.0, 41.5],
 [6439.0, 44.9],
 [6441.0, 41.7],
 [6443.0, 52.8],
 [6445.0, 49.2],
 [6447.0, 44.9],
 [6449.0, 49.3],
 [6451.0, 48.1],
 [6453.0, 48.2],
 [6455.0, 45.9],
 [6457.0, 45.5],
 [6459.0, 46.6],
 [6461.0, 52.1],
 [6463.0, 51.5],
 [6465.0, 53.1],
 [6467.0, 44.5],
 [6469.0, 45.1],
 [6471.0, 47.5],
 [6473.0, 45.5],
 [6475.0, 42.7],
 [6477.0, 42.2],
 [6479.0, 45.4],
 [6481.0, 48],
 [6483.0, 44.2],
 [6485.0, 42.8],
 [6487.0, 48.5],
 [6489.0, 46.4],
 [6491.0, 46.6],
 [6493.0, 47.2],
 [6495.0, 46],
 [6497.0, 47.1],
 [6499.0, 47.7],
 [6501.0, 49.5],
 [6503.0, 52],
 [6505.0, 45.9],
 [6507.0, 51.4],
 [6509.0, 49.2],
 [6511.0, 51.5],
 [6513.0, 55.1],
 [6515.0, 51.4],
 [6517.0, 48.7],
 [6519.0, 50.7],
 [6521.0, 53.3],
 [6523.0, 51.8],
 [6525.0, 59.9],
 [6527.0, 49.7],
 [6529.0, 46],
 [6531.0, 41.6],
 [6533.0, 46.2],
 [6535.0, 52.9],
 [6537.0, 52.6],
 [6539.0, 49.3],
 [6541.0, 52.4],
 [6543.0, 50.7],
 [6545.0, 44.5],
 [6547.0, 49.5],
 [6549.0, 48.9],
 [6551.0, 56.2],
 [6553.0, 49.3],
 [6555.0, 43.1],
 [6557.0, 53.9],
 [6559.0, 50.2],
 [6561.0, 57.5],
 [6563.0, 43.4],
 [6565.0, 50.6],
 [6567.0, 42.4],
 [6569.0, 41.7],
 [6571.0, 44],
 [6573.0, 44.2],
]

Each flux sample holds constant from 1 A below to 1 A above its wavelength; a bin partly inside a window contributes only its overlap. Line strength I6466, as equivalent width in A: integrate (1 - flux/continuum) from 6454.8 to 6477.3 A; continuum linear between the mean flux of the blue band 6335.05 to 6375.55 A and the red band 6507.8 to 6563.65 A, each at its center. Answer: 1.09 A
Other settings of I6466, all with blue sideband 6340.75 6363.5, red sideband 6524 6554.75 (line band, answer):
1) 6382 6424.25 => 0.6 A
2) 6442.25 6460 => 0.4 A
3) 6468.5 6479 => 1.0 A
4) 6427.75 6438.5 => 0.6 A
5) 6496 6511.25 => 0.1 A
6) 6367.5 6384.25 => -0.1 A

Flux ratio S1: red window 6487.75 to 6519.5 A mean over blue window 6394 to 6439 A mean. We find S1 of 1.0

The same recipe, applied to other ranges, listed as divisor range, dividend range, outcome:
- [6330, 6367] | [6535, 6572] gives 1.04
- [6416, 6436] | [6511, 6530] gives 1.09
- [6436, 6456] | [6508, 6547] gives 1.08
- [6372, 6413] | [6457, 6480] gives 0.98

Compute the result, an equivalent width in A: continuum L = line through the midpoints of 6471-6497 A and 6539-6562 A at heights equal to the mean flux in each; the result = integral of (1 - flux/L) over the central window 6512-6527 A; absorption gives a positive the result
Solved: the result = -1.4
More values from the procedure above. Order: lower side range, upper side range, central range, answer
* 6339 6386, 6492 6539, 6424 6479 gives 2.7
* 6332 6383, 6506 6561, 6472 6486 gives 1.5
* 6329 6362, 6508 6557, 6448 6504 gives 2.4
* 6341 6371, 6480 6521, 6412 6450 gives 1.2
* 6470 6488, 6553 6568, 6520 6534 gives -0.7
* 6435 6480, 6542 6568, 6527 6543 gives 0.0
